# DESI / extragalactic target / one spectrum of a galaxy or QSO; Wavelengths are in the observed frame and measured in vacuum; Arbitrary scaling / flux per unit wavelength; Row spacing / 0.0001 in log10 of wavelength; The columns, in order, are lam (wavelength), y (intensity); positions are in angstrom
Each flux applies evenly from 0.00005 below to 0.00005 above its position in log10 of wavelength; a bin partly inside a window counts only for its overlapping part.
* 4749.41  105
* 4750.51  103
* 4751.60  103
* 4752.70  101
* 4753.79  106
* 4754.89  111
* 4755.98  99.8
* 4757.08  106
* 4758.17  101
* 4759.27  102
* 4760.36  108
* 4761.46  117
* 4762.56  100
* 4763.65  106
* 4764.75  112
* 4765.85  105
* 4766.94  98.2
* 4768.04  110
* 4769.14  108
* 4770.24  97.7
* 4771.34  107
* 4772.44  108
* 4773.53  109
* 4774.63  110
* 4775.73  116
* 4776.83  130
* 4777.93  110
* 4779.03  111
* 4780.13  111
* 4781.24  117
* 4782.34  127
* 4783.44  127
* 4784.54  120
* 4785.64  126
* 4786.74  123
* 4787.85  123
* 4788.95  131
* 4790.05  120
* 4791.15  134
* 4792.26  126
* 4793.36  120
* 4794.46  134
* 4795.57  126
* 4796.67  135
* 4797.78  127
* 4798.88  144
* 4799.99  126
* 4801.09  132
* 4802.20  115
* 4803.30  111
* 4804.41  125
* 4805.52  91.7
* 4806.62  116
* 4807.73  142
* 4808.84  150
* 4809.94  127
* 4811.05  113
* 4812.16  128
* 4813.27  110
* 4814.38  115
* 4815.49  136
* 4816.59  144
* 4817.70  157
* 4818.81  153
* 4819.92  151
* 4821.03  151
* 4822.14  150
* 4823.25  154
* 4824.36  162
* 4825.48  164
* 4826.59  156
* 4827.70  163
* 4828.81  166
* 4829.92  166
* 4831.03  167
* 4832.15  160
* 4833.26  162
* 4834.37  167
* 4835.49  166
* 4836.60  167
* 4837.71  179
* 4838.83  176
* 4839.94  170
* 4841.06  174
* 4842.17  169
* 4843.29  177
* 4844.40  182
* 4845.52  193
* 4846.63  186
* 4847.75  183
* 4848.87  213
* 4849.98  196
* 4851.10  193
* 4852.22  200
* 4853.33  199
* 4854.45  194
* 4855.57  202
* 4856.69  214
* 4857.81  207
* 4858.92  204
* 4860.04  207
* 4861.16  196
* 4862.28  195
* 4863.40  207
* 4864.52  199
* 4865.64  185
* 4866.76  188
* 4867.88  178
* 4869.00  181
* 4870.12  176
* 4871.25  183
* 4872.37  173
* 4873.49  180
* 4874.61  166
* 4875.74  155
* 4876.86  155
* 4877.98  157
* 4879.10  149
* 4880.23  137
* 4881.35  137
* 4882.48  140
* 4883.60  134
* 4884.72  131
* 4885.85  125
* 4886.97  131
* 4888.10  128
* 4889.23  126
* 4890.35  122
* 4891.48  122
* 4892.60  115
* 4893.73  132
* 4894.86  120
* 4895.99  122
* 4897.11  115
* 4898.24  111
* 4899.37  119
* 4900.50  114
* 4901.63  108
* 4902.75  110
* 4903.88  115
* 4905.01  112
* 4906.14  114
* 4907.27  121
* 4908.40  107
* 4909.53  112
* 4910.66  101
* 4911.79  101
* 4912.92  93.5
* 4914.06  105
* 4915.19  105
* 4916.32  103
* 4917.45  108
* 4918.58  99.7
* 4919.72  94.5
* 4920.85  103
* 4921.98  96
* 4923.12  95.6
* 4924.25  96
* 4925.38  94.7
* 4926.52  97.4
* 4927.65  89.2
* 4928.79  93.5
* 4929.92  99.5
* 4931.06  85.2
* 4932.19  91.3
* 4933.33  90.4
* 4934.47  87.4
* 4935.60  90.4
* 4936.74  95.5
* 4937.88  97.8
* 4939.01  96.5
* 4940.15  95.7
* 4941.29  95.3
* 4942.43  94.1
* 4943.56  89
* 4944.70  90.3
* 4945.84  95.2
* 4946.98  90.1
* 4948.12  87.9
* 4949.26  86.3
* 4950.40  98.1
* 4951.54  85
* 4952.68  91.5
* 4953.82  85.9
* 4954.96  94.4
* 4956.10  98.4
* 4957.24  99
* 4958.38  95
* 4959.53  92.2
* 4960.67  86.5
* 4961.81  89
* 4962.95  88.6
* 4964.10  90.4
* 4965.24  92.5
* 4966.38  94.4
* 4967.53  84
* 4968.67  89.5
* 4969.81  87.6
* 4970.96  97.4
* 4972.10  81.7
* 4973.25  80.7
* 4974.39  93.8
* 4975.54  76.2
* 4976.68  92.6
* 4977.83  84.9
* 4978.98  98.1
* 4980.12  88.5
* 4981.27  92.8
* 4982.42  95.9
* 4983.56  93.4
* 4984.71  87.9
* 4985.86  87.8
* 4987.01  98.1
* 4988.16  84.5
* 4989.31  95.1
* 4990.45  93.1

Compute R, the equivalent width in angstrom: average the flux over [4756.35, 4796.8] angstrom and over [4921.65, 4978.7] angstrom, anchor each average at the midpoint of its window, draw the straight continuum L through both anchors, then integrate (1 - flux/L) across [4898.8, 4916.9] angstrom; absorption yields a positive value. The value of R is -2.2 angstrom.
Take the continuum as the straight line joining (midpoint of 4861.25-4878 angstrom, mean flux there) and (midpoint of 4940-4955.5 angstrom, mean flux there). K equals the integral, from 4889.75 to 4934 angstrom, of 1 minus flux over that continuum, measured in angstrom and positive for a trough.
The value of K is 8.6 angstrom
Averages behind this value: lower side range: 180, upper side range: 91.2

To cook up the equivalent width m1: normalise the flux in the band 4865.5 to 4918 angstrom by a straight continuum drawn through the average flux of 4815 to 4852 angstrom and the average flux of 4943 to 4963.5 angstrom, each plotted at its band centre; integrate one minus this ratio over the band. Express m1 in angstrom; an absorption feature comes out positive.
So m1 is 0.1 angstrom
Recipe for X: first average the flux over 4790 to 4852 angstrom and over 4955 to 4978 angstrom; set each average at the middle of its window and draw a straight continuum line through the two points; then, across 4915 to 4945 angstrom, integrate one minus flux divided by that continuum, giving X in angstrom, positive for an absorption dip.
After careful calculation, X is 2.8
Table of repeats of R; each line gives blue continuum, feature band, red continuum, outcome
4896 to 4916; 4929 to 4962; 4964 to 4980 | 1.7 angstrom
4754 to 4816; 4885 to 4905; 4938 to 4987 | -3.7 angstrom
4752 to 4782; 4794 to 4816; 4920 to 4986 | -4.3 angstrom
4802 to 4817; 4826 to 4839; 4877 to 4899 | -4.3 angstrom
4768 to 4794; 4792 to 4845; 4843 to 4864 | 4.4 angstrom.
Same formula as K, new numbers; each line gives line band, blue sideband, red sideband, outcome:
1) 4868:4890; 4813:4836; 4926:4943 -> -4.74 angstrom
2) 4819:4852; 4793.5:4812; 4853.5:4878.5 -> -2.88 angstrom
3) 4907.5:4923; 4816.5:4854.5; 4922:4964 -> 1.44 angstrom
